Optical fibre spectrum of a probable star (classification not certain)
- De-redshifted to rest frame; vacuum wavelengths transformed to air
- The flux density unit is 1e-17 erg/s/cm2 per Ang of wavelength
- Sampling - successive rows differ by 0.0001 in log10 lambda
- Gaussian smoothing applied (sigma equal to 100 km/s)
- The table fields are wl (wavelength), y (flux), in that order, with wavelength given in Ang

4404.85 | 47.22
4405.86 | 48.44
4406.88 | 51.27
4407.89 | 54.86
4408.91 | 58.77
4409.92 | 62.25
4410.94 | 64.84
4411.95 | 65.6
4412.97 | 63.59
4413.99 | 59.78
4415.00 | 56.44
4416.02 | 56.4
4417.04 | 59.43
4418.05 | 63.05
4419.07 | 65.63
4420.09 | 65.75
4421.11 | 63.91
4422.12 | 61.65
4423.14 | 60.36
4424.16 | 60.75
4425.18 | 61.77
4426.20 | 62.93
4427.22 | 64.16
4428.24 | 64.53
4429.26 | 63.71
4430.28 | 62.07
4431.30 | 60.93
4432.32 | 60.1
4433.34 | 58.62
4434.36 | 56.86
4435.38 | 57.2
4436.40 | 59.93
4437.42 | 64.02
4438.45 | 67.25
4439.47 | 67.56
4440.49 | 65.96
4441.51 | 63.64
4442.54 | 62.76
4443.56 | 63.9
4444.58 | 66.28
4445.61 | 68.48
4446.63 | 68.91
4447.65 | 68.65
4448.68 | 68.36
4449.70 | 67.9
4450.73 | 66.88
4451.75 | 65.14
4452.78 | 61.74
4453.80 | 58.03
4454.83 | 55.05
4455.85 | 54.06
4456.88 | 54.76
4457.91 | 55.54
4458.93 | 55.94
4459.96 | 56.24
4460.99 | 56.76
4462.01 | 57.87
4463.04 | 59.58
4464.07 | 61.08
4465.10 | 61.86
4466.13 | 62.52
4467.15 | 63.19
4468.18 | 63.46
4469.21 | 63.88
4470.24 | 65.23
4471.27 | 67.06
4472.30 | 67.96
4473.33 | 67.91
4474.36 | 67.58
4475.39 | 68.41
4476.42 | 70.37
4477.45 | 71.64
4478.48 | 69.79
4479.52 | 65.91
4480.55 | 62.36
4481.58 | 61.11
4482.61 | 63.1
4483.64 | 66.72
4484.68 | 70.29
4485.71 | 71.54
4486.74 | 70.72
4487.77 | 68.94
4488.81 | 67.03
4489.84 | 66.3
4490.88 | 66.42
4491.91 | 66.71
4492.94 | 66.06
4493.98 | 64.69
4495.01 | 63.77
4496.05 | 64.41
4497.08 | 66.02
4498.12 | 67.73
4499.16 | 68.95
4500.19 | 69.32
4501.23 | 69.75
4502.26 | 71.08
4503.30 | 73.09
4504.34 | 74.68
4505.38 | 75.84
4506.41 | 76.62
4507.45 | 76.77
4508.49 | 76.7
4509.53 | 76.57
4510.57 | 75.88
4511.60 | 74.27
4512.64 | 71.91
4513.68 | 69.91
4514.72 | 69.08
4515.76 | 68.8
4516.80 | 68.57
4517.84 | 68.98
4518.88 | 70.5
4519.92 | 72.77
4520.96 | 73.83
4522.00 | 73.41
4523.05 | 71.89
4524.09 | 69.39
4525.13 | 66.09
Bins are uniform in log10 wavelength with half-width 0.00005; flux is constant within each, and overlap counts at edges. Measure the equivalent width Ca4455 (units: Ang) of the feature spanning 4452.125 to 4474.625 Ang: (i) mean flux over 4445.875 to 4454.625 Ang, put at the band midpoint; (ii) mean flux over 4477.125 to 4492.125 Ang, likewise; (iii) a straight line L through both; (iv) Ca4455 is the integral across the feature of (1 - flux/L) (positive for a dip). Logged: 1.83 Ang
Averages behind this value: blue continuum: 65.4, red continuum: 67.2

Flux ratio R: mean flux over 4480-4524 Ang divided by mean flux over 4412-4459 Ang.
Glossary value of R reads 1.1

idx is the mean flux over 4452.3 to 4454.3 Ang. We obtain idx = 60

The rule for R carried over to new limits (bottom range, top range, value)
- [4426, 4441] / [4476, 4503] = 1.08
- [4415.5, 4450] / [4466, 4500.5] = 1.05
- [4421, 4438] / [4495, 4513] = 1.18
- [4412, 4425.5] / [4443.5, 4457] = 1.03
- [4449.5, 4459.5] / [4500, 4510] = 1.25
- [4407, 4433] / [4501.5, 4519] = 1.18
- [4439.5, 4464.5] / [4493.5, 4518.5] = 1.15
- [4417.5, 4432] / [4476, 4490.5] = 1.07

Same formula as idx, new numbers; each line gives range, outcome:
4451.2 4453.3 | 63.6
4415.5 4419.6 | 61.1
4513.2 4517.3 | 69.1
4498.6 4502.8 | 69.8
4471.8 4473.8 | 67.9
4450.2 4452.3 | 65.8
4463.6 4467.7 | 62.2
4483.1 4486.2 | 69.4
